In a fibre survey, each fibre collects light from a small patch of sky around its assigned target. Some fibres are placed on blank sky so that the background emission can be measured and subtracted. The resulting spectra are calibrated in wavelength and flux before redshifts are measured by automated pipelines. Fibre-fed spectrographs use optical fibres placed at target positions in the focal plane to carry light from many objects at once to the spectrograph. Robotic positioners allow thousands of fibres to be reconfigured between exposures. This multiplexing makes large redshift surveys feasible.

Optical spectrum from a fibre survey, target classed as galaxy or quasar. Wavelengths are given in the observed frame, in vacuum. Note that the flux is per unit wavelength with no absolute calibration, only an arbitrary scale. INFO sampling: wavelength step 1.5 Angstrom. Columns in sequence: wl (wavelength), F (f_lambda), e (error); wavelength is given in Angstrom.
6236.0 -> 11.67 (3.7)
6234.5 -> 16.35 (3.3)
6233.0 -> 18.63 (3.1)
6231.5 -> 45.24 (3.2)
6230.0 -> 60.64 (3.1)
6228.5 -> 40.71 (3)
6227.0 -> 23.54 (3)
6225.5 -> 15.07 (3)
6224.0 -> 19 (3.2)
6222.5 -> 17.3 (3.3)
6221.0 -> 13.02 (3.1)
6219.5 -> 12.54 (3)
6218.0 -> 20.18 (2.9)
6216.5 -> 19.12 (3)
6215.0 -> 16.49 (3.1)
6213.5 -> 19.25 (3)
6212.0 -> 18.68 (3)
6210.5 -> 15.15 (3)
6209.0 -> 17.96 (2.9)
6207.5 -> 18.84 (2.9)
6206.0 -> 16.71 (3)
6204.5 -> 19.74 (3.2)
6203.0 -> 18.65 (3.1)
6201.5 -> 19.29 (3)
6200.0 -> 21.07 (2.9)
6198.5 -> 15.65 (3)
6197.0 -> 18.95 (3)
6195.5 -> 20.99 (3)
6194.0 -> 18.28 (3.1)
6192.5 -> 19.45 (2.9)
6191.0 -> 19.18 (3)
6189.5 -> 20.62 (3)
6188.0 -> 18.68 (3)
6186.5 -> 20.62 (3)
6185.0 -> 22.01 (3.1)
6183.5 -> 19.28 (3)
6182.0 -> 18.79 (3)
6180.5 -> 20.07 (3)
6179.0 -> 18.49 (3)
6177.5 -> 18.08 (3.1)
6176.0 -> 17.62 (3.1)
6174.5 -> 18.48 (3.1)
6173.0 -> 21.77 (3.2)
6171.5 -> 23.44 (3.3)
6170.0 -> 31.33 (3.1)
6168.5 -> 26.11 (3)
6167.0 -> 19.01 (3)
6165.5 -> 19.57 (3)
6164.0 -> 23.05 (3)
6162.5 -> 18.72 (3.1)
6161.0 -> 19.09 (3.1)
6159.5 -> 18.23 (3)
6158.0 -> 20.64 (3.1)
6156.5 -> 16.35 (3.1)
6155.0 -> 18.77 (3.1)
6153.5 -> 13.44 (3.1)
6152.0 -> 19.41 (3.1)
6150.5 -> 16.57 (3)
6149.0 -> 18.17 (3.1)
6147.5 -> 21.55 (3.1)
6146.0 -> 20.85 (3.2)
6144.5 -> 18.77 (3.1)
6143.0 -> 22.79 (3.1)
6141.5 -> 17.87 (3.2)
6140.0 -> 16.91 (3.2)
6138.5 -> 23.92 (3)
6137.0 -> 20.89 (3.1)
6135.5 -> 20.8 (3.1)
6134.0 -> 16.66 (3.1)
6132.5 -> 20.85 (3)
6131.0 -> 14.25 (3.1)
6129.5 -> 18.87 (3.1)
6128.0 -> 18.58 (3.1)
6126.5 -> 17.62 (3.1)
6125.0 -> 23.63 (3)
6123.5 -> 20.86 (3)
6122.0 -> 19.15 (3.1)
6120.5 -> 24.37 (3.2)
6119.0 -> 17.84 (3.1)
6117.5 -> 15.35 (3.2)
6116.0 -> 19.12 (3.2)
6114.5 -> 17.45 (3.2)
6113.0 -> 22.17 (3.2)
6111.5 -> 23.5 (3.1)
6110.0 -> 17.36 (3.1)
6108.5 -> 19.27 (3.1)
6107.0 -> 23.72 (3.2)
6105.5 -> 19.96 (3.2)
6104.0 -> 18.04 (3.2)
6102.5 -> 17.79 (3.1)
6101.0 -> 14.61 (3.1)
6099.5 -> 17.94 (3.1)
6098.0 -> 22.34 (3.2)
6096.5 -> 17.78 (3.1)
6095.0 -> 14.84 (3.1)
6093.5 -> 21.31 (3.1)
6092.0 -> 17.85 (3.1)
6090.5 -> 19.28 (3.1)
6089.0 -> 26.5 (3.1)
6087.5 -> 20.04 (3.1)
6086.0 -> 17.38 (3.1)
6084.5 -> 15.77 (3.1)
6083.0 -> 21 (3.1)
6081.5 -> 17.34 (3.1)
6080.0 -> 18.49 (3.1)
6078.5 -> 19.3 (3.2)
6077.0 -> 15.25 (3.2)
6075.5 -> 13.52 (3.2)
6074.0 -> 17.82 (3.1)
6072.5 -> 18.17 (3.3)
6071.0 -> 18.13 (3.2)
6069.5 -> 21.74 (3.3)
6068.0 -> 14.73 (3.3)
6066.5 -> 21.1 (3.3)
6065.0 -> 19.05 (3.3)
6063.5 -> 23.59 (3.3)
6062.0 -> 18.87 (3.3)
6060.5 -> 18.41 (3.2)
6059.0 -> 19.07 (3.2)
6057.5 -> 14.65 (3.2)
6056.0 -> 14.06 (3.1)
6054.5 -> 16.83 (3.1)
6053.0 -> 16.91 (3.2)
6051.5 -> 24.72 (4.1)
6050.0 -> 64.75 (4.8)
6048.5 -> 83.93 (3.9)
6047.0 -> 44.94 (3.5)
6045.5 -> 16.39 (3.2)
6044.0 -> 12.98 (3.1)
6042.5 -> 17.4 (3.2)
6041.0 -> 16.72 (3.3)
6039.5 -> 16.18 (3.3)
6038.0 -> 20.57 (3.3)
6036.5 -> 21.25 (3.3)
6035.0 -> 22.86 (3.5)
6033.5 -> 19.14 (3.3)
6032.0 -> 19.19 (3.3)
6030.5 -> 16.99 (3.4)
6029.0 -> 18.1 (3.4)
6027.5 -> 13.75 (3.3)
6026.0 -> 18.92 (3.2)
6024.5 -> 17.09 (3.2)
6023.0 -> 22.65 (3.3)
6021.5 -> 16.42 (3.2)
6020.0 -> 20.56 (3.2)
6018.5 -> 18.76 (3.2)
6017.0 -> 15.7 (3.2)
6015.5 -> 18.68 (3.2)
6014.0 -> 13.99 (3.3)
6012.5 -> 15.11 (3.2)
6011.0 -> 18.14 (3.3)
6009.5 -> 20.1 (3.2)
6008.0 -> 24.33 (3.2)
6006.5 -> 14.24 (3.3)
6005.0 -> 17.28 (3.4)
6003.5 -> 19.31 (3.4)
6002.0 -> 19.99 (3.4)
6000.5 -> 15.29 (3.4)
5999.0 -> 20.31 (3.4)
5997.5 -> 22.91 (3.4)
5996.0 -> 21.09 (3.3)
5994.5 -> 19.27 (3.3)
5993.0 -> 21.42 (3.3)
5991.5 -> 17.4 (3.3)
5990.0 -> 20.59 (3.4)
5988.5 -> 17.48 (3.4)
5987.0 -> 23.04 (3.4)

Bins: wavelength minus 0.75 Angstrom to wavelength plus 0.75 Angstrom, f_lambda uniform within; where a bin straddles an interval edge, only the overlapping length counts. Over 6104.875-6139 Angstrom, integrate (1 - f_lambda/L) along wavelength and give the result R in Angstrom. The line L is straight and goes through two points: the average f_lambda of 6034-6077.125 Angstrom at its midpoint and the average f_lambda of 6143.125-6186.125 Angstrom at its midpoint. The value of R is 2.2 Angstrom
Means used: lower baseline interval 23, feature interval 19.8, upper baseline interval 20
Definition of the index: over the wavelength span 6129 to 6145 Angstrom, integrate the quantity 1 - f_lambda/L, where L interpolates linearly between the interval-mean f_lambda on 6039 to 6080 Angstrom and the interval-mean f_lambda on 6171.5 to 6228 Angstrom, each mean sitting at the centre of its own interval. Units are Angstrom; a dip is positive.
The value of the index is 1.0 Angstrom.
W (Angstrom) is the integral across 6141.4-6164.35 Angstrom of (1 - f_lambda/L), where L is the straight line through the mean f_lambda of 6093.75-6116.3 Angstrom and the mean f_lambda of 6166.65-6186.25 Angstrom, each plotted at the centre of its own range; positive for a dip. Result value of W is 1.7 Angstrom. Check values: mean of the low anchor 19.1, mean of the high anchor 21.1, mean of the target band 19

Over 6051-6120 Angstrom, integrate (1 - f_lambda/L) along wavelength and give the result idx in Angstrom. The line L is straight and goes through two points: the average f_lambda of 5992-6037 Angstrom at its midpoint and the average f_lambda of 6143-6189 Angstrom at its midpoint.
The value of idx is 2.2 Angstrom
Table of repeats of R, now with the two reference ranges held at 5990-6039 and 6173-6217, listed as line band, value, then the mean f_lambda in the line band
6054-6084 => 1.23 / 18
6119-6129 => -0.85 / 20.4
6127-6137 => 0.18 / 18.5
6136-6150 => -0.95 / 20.1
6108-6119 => -0.14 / 19.1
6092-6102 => 0.39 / 18.1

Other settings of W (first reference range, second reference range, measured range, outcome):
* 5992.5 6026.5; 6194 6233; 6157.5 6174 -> -0.7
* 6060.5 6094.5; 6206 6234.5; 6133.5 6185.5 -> 2.6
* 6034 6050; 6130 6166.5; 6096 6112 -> 2.7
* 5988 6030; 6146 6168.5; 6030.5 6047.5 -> -1.4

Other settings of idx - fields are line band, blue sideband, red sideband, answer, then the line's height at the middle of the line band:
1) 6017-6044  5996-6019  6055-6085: -0.2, 18.2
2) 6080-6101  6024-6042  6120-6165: -0.1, 18.9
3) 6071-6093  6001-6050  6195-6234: 3.2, 21.6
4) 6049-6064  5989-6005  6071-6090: -4.3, 18.7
